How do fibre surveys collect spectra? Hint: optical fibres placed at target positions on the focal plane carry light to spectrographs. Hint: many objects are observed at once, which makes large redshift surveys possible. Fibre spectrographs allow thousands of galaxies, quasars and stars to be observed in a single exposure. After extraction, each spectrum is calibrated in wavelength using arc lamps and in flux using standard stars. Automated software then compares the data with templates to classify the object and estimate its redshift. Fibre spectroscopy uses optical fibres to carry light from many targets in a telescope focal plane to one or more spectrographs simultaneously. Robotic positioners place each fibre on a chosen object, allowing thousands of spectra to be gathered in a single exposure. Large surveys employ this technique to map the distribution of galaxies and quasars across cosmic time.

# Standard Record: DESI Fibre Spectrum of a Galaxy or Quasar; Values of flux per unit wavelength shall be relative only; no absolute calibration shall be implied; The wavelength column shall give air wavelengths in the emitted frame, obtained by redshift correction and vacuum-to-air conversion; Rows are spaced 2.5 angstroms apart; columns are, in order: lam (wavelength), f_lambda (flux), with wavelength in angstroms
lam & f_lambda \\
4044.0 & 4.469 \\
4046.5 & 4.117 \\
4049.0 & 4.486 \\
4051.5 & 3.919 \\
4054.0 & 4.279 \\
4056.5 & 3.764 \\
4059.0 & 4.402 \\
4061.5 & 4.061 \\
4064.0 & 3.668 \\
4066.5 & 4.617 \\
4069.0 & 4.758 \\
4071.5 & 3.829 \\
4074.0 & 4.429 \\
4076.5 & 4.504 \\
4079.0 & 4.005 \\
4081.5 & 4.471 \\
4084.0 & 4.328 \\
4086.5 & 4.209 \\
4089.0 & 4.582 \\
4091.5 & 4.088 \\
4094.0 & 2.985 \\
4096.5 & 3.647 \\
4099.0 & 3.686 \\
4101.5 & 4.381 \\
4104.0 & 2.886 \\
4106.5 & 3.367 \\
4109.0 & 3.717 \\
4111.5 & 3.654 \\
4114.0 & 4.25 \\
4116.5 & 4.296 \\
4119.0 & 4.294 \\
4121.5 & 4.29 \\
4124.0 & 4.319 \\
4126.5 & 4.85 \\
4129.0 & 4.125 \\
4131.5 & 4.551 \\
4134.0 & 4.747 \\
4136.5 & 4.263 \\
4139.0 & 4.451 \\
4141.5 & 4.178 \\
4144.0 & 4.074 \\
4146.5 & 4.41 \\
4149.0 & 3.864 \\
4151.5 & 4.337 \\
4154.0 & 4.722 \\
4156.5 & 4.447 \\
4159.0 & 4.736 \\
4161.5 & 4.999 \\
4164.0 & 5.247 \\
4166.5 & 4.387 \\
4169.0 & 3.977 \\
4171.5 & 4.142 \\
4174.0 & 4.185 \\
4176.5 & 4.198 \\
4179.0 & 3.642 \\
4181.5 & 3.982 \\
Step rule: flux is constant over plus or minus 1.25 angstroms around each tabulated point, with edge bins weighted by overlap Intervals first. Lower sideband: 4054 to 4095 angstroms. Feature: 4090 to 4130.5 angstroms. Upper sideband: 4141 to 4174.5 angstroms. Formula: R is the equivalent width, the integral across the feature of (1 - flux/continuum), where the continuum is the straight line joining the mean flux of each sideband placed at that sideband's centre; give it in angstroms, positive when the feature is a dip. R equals 3.30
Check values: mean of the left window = 4.18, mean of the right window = 4.42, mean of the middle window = 3.94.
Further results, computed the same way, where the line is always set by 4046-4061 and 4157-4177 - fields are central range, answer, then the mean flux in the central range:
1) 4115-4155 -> 0.4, 4.36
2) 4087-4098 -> 1.1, 3.85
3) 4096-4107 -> 1.8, 3.61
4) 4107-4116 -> 1.0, 3.87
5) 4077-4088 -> -0.1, 4.28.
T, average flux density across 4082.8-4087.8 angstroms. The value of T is 4.27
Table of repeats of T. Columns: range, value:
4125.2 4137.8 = 4.51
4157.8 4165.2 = 4.99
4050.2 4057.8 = 3.99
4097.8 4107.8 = 3.58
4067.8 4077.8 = 4.38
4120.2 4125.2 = 4.3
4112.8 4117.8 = 4.27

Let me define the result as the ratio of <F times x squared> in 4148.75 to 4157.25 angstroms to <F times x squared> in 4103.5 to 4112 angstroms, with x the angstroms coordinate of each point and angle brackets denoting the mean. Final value 1.3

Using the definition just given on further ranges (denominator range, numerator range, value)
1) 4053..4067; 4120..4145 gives 1.11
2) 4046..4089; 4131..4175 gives 1.09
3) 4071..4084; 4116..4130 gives 1.04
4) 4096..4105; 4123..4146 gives 1.22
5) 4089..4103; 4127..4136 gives 1.20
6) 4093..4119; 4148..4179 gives 1.22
